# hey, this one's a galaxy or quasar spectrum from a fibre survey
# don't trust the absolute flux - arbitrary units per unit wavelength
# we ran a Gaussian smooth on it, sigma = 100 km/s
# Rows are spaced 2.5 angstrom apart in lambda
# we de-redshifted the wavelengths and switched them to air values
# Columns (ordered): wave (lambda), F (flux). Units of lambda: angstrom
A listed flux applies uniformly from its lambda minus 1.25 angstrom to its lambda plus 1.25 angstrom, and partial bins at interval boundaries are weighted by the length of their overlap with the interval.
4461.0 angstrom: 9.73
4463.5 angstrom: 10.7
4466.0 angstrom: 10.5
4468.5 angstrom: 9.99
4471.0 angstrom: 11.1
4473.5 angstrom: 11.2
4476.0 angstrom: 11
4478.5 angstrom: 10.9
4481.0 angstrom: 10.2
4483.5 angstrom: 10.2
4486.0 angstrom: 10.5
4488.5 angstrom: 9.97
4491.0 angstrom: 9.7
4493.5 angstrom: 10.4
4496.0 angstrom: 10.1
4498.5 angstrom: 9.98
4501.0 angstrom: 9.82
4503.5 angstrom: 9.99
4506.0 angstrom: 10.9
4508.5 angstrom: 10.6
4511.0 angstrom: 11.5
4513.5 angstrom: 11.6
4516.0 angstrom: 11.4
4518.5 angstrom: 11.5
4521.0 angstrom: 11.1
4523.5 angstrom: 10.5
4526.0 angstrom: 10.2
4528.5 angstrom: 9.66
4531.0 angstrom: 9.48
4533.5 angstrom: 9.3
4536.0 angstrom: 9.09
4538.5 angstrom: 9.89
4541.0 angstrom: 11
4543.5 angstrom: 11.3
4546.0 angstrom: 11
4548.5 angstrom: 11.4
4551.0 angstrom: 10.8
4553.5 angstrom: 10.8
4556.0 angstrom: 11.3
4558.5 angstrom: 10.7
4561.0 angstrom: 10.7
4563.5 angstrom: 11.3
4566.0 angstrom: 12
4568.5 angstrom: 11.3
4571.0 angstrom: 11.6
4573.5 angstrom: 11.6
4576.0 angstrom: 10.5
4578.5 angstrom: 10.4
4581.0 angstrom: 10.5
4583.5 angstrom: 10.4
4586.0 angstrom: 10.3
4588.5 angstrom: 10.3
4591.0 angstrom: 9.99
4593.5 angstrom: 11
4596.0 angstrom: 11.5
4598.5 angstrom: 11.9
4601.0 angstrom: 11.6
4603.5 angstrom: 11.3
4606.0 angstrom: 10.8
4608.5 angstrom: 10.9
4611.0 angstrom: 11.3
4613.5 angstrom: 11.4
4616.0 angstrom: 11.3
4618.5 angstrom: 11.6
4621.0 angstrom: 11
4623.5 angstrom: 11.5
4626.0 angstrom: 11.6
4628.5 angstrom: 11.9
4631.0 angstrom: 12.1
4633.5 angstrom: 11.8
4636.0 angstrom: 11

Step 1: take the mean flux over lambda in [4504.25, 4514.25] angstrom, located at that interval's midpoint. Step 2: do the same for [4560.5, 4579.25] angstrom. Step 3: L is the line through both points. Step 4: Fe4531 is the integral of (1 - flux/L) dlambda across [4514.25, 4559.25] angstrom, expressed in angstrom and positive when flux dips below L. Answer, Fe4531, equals 2.2 angstrom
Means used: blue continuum 11.1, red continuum 11.2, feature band 10.6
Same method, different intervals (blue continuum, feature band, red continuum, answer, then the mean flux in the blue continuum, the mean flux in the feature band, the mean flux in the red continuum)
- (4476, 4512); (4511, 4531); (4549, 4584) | -0.4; 10.4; 10.8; 11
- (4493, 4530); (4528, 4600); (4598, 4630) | 1.8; 10.6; 10.7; 11.4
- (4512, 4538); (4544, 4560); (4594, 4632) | -0.5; 10.4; 11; 11.4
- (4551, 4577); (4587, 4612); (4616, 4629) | 0.7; 11.2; 11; 11.5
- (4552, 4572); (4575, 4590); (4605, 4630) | 1.1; 11.2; 10.4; 11.3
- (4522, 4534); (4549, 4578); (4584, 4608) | -1.9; 9.89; 11.1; 10.9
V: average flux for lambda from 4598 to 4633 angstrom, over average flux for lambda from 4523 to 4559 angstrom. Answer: 1.1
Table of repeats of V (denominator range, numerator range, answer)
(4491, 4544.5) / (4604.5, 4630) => 1.09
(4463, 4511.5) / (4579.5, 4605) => 1.04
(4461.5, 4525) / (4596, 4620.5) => 1.07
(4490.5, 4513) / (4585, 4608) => 1.06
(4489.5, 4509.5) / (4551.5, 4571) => 1.10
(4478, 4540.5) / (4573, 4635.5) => 1.08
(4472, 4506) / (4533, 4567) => 1.04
